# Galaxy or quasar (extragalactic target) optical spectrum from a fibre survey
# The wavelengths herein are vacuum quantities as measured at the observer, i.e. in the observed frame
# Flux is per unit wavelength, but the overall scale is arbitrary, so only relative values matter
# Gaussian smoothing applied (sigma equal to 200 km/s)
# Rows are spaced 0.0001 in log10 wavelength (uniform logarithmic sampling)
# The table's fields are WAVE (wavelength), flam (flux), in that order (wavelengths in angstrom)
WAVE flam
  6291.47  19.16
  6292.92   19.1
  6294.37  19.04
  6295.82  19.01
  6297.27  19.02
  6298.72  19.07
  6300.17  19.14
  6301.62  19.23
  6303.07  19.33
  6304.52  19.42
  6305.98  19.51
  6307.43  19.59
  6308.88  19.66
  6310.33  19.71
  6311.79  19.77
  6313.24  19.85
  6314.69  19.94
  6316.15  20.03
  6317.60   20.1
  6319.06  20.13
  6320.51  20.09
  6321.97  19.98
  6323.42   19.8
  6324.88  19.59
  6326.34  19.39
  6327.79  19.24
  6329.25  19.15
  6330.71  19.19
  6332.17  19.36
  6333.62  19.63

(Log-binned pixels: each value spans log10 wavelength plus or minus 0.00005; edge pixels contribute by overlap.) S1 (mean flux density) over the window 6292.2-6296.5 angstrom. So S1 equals 19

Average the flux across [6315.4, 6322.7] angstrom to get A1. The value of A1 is 20.1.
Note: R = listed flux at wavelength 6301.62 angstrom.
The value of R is 19.23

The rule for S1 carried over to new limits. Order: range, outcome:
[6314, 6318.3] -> 20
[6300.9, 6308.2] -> 19.4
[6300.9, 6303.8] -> 19.3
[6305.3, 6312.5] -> 19.7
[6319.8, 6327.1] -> 19.8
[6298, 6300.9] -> 19.1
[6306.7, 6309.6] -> 19.7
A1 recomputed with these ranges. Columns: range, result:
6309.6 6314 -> 19.8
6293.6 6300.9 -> 19.1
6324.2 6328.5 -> 19.4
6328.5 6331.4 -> 19.1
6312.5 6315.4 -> 19.9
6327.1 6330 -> 19.2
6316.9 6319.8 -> 20.1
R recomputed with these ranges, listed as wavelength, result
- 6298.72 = 19.07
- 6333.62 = 19.63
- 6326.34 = 19.39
